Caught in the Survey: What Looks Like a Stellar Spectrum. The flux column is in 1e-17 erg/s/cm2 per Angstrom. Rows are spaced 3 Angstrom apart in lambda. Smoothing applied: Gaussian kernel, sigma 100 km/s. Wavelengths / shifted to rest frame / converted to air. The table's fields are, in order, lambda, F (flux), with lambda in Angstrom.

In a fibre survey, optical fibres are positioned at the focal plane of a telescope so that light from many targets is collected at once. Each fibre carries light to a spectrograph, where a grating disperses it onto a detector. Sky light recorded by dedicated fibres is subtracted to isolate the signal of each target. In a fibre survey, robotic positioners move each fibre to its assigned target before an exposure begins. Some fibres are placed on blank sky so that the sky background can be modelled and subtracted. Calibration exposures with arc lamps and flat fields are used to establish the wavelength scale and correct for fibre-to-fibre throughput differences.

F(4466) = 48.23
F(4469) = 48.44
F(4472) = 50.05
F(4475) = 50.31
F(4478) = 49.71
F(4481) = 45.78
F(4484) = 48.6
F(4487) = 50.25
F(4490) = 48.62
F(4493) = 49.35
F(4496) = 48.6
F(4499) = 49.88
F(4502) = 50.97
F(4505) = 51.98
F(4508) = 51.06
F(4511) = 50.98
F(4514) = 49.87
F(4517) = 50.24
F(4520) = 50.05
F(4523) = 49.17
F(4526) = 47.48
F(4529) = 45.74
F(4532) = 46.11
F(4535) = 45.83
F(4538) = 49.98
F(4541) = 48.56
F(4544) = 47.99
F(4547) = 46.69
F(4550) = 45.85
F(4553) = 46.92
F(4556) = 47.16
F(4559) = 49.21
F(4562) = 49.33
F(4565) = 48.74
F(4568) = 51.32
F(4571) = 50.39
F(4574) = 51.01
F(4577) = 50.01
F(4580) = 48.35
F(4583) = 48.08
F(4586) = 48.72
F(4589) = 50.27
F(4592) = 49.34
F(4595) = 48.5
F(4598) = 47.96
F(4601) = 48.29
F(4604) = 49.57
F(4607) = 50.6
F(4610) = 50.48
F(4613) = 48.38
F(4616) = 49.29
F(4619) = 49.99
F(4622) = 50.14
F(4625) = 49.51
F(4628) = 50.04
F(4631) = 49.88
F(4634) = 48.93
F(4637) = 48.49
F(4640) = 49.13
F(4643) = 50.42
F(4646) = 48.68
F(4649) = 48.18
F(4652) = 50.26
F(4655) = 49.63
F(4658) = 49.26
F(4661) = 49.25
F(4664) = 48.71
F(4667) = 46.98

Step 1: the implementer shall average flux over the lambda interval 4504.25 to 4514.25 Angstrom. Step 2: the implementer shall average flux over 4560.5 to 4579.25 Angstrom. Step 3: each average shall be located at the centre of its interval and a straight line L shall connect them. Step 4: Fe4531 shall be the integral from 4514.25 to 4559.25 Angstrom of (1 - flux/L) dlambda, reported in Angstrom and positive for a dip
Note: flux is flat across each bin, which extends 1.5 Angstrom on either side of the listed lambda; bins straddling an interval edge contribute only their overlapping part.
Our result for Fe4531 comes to 2.5 Angstrom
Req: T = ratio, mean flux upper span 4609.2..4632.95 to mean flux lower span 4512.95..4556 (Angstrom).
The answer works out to 1.04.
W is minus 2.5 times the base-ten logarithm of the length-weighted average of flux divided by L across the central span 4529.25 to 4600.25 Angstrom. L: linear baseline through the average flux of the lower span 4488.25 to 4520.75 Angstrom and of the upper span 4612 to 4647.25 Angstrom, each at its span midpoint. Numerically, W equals 0.03 mag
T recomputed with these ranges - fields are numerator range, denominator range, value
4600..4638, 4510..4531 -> 1.01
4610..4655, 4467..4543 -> 1.01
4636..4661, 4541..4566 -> 1.03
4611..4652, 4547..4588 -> 1.01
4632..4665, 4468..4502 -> 1.00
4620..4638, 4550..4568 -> 1.03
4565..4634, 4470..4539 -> 1.01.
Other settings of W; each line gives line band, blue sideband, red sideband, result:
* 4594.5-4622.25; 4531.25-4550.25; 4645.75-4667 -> -0.021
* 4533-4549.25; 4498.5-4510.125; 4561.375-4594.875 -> 0.059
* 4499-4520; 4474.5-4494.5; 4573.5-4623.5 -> -0.038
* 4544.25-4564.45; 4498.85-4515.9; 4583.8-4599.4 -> 0.048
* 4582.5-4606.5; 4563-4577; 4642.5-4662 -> 0.023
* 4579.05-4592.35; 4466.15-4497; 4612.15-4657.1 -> 0.007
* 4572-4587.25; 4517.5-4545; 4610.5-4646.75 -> -0.013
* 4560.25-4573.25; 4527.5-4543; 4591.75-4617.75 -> -0.041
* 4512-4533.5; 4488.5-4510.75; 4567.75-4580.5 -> 0.038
